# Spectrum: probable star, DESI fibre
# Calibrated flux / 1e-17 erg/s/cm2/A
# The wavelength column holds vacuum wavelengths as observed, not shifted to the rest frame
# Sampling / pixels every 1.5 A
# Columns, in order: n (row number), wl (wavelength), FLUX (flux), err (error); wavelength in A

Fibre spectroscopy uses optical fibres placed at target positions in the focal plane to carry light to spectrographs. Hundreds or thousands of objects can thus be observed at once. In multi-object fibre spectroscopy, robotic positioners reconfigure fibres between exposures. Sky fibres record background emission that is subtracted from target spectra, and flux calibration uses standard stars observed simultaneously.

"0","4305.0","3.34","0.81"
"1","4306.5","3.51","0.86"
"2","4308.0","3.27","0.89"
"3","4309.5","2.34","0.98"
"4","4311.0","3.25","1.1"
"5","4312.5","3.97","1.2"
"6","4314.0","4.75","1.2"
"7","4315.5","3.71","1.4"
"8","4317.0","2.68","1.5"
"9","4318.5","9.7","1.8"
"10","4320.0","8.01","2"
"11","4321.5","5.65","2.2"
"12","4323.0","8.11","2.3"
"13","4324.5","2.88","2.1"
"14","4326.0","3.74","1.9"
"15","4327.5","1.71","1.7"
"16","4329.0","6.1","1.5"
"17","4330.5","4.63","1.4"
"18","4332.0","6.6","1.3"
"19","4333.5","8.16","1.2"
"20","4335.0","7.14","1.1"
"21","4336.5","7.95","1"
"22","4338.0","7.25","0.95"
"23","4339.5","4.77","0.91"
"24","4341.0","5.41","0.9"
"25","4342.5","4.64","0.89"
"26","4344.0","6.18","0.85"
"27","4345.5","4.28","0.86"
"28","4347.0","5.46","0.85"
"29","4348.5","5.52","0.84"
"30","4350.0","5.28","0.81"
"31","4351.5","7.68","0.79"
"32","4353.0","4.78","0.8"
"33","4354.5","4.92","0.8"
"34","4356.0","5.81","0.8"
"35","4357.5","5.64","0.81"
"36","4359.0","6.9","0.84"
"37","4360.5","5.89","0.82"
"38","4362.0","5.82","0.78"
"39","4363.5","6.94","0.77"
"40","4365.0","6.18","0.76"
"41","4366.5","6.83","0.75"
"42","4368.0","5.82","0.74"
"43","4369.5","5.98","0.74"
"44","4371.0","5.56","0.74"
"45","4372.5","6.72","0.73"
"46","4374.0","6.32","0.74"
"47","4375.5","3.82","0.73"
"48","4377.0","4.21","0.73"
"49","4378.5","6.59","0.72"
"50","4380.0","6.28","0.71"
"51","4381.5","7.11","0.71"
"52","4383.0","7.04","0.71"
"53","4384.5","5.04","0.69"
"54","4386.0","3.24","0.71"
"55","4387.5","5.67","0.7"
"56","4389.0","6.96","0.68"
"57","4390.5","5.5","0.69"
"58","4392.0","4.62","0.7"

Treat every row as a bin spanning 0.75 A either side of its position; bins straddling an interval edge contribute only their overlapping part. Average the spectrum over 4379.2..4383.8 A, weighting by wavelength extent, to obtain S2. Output 6.79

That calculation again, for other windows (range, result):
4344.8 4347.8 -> 4.89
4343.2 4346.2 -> 5.24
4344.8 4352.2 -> 5.64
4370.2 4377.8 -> 5.34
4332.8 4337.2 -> 7.74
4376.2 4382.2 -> 6.02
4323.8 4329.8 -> 3.62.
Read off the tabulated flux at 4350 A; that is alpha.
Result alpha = 5.28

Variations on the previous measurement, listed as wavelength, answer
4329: 6.1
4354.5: 4.92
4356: 5.81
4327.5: 1.71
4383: 7.04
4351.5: 7.68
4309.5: 2.34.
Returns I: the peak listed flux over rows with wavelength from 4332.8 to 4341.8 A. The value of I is 8.16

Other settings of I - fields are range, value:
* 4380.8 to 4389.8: 7.11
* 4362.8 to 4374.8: 6.94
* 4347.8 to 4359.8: 7.68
